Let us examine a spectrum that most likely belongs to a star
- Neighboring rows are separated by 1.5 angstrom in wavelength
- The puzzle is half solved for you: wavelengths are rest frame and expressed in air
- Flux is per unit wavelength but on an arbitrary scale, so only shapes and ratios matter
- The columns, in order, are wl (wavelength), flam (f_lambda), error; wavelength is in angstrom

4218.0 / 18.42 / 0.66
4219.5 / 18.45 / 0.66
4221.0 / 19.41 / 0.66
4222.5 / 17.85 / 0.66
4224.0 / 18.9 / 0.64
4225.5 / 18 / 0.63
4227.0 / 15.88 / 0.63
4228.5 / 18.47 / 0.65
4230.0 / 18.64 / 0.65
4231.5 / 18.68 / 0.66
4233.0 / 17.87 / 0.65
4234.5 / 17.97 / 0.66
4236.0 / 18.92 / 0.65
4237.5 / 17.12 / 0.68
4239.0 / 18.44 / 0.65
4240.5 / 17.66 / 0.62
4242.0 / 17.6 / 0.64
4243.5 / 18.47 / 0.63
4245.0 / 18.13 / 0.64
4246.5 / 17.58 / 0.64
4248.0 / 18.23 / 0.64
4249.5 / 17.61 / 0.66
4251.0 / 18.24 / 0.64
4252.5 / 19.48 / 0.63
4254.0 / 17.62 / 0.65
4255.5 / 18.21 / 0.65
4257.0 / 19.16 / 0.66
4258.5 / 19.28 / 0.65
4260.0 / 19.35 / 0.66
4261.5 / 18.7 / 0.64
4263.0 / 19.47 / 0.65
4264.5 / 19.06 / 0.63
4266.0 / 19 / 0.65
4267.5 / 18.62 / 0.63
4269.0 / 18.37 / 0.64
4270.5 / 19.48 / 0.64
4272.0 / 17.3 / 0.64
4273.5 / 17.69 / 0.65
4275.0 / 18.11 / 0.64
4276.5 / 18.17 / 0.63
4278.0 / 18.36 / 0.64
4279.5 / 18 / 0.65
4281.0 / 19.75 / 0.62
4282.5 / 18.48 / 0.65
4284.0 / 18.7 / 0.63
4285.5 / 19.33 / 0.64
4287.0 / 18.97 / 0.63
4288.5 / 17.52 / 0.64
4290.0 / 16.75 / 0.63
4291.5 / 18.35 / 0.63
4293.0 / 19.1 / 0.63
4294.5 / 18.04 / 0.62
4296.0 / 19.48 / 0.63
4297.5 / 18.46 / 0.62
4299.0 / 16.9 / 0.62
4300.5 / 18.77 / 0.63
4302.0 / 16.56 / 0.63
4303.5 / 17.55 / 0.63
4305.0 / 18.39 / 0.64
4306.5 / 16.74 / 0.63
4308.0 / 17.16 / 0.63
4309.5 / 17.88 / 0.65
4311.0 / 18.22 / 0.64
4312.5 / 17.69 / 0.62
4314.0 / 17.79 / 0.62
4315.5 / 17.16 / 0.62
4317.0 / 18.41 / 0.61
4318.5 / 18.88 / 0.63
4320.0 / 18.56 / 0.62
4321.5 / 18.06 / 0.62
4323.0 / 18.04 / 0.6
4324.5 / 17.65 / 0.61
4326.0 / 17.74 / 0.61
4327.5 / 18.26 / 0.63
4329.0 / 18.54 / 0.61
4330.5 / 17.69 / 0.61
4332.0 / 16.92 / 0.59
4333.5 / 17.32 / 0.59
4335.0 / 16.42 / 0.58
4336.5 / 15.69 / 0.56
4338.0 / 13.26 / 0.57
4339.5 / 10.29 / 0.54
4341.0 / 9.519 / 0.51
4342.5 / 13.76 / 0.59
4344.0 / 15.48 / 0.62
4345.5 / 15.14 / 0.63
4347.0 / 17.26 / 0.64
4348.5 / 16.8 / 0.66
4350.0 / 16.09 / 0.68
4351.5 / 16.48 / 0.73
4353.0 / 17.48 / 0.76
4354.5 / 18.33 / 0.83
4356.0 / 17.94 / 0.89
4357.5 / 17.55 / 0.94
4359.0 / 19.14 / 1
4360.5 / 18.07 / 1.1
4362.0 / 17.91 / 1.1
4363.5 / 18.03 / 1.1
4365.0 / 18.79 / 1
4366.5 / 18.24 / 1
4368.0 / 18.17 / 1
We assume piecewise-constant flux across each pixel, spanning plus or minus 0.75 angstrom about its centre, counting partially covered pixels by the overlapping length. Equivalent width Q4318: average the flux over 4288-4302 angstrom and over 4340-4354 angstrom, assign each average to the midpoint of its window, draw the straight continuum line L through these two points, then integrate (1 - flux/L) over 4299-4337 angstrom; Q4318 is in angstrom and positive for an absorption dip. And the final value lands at -1.91 angstrom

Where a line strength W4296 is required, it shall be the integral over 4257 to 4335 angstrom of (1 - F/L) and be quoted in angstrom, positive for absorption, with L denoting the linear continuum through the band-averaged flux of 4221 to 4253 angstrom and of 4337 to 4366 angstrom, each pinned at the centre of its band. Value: -5.0 angstrom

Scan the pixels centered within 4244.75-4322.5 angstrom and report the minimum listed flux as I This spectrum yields 16.56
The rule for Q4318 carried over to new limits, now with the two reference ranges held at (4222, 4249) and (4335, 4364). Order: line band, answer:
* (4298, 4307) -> -0.4 angstrom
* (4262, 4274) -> -0.8 angstrom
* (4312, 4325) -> -1.2 angstrom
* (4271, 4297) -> -1.8 angstrom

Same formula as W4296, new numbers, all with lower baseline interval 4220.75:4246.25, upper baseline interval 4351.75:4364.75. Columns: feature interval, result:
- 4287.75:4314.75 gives 0.3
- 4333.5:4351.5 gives 3.3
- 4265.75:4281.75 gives -0.3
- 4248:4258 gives -0.2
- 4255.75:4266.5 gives -0.6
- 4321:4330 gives 0.0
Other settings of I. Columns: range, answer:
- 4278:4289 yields 17.52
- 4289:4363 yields 9.519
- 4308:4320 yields 17.16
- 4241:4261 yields 17.58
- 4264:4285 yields 17.3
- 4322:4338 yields 13.26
